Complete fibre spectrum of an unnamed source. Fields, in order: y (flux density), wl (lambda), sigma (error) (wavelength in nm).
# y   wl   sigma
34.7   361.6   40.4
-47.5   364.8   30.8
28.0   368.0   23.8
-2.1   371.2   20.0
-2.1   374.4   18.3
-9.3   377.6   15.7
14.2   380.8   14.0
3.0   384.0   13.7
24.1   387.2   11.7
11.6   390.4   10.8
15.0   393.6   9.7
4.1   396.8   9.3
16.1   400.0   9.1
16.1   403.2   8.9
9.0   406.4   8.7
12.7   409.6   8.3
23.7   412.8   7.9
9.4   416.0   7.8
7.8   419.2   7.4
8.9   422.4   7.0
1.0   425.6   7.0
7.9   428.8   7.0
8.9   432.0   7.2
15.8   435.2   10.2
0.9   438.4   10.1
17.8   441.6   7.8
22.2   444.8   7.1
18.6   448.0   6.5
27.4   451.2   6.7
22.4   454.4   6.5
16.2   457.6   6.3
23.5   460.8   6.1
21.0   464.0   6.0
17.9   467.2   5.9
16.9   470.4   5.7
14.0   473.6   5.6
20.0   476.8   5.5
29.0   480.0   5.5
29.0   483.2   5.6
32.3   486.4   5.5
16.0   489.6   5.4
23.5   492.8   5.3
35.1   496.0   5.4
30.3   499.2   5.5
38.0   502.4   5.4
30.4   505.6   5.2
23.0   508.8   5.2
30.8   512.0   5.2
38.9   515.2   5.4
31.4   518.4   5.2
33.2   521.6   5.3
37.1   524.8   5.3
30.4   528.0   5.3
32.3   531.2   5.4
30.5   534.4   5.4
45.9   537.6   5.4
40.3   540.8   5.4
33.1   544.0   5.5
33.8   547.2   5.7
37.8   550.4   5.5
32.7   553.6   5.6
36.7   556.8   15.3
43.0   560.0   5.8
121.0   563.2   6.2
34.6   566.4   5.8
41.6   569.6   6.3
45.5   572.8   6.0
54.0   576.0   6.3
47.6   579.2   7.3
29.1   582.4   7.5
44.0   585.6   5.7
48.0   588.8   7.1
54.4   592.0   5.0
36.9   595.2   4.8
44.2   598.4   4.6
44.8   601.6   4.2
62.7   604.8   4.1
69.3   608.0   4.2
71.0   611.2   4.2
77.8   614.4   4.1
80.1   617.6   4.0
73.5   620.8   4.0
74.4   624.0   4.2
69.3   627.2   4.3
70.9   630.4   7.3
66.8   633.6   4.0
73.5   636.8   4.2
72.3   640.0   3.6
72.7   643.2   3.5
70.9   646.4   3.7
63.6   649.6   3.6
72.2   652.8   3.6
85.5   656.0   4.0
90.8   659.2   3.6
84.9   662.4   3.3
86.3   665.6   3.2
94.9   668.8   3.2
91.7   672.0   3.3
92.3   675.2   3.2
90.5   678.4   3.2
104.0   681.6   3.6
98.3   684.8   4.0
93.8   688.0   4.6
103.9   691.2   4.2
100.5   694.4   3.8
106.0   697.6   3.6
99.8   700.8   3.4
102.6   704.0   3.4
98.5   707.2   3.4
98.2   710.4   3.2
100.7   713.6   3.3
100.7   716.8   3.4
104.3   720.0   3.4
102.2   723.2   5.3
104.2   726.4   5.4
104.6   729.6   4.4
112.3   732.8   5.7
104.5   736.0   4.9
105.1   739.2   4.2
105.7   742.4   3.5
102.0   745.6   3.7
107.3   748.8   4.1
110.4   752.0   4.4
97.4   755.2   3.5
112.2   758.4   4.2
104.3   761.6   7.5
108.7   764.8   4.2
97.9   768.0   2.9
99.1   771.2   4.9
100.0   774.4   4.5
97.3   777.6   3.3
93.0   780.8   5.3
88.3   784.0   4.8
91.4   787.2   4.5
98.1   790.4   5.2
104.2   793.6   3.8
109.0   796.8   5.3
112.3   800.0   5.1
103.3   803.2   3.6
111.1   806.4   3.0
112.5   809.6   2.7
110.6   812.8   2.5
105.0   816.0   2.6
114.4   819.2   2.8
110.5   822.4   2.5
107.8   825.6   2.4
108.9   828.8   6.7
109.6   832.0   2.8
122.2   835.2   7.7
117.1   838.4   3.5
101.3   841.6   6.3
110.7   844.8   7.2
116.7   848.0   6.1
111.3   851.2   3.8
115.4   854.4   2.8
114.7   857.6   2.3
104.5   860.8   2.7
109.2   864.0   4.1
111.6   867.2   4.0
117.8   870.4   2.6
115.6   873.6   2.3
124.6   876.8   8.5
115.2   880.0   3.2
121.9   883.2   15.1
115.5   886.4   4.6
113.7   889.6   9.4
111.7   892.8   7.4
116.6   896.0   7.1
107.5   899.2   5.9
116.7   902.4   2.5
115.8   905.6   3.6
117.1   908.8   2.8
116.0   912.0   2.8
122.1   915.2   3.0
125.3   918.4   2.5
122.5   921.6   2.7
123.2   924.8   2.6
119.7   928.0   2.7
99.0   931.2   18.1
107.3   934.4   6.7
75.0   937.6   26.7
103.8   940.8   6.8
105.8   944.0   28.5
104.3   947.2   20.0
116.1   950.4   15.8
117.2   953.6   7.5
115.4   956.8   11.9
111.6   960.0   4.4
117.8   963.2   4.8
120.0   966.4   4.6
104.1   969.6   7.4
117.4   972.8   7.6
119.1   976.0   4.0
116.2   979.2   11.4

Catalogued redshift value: 0.51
